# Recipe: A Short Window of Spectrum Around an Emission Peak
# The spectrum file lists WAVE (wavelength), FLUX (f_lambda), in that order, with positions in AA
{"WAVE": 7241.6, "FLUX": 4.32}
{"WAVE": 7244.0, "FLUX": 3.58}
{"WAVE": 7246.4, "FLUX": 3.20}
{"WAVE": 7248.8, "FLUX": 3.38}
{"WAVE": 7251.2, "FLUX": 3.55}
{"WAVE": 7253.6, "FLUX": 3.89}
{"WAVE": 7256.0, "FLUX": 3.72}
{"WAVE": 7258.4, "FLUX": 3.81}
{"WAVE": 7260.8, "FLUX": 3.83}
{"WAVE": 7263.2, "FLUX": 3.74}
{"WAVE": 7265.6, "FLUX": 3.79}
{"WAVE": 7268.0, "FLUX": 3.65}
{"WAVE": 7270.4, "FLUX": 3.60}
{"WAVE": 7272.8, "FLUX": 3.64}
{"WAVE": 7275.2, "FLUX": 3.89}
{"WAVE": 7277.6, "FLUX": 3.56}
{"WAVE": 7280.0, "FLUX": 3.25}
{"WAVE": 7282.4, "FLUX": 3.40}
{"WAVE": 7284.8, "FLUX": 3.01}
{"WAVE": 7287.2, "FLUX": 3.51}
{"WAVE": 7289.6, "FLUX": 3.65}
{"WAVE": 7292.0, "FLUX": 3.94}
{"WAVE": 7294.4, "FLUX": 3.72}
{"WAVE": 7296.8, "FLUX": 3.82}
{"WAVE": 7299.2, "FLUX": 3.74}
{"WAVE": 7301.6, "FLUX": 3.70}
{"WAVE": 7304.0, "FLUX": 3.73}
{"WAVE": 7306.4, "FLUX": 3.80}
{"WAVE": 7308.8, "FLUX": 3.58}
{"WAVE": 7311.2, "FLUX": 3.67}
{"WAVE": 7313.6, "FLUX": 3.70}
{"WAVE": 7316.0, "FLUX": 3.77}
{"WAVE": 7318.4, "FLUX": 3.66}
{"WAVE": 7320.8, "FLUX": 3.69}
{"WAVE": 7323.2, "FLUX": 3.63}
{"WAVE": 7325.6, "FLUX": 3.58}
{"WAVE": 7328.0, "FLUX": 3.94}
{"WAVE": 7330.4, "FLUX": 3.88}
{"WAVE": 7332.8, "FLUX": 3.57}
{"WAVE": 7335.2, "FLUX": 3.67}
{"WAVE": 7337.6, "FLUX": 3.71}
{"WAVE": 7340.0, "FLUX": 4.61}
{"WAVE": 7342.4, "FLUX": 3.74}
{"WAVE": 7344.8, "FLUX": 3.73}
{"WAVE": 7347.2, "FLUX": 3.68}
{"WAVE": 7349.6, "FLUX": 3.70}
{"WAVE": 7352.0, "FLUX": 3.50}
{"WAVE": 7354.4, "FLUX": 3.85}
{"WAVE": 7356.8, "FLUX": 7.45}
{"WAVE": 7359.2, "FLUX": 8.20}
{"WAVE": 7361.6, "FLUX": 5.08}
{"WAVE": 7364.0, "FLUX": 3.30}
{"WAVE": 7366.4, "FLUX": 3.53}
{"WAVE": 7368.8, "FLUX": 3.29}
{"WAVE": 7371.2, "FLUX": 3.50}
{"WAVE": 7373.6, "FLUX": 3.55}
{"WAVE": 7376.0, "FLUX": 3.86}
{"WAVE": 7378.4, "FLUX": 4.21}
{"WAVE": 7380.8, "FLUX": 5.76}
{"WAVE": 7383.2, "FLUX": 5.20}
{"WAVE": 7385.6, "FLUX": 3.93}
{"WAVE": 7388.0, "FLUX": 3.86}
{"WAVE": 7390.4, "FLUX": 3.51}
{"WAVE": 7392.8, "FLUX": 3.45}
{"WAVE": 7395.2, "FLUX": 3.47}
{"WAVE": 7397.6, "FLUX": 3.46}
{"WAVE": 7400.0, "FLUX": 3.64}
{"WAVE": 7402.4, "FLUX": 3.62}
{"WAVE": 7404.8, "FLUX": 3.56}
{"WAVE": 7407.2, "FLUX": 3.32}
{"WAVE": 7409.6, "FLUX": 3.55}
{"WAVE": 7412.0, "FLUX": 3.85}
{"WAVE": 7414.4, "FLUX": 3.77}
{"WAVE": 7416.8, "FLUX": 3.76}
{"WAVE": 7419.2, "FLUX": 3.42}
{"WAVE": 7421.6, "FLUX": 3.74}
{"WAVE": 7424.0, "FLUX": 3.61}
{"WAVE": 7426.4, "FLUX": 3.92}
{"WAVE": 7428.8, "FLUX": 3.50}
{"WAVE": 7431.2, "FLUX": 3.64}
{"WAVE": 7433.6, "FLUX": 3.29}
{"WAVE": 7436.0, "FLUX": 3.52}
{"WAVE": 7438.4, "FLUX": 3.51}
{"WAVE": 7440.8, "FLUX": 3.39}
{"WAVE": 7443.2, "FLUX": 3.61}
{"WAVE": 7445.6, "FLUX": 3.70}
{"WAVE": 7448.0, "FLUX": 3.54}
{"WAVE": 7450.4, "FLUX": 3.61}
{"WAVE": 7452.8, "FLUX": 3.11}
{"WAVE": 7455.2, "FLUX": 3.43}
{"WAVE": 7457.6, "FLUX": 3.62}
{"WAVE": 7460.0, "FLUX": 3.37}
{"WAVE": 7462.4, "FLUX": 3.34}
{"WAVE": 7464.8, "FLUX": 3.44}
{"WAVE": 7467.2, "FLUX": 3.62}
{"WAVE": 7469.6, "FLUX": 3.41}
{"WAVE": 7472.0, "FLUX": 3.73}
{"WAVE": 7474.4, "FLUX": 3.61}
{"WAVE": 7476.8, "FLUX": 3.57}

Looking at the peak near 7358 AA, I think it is Halpha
